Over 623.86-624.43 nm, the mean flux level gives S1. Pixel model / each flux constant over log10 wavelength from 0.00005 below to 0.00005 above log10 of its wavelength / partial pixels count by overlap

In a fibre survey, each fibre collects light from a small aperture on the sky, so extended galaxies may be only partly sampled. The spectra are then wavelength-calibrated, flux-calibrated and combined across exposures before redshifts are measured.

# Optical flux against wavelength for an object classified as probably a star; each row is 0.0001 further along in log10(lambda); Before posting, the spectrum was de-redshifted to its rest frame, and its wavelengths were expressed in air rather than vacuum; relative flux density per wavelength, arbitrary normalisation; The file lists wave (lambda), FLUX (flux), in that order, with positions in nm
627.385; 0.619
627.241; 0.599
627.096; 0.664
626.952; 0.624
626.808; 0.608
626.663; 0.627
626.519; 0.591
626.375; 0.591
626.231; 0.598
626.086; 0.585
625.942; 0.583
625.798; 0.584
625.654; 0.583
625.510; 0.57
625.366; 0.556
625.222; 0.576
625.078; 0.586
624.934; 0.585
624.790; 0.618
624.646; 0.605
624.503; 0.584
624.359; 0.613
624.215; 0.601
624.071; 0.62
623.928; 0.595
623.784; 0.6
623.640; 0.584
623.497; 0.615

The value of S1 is 0.607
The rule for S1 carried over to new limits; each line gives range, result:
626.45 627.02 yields 0.612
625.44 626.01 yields 0.58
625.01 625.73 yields 0.574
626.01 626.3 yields 0.59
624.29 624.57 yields 0.598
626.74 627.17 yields 0.632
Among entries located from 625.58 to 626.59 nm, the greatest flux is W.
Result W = 0.598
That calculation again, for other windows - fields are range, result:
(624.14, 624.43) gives 0.613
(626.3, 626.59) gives 0.591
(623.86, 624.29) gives 0.62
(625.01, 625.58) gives 0.586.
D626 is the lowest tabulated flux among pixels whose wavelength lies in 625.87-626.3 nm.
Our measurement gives 0.583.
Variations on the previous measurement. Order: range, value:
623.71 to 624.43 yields 0.595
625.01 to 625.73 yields 0.556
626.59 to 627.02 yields 0.608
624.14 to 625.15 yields 0.584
